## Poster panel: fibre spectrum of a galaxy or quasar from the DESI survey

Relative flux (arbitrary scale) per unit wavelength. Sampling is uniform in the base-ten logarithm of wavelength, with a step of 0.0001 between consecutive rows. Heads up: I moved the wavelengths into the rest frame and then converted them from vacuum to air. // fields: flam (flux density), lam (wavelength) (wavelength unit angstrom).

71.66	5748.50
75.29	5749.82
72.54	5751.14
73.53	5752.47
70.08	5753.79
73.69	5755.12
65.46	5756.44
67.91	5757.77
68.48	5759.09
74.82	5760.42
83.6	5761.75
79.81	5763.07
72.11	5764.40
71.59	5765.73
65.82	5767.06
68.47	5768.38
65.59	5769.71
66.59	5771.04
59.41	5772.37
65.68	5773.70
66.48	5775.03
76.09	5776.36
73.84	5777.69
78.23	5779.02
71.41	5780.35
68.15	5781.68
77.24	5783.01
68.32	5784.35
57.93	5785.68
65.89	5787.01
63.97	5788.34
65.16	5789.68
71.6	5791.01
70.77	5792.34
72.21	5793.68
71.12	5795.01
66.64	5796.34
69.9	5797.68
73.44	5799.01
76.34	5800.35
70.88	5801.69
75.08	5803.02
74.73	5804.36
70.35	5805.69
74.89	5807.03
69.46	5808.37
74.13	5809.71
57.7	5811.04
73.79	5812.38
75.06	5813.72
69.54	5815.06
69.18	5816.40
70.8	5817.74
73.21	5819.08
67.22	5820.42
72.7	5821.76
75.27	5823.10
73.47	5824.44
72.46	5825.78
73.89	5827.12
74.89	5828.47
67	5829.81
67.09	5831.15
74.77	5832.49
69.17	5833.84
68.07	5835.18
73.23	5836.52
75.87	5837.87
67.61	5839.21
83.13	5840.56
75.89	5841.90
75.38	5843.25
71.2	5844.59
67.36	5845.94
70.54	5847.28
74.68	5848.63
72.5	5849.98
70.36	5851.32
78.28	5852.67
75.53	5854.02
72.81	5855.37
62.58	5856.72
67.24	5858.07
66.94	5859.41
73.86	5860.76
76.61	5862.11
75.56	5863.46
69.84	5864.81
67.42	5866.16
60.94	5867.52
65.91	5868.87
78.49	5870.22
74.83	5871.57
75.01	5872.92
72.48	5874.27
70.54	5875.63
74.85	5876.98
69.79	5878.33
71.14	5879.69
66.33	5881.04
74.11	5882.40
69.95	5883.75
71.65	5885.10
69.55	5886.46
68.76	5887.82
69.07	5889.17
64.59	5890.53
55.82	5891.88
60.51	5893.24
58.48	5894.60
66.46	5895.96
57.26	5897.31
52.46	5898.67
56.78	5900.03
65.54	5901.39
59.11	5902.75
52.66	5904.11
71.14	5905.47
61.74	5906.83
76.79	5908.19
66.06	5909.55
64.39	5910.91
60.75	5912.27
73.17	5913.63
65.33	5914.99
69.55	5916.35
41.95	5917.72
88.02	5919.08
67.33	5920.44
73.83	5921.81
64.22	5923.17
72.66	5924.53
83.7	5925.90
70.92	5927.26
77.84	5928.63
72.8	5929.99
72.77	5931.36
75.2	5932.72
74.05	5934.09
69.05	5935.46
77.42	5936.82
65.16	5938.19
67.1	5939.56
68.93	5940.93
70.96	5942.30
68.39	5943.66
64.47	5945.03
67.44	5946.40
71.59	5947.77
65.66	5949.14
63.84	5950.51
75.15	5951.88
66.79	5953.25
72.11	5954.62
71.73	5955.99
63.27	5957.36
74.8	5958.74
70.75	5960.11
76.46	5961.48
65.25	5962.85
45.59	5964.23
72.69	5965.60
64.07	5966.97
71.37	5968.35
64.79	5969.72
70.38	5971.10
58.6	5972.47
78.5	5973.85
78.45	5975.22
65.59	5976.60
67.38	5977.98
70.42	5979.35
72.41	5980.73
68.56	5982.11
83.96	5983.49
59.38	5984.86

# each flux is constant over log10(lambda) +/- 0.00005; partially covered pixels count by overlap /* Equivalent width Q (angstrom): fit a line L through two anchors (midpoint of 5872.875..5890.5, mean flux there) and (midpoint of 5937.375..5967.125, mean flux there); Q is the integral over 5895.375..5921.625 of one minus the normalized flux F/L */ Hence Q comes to 2.0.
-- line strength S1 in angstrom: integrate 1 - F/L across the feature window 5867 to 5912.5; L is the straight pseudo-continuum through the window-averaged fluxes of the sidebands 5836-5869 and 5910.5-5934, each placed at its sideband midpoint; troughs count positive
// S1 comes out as 3.0 angstrom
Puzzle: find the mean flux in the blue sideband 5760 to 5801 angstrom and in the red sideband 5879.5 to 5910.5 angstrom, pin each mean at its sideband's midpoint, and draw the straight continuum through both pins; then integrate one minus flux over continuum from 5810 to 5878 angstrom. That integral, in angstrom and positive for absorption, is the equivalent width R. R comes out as -4.7 angstrom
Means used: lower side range 70.2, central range 71.7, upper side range 64.5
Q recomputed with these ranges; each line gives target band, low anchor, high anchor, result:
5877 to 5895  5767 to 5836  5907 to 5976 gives 0.6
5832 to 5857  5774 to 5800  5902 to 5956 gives -1.1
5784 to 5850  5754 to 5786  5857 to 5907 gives -2.0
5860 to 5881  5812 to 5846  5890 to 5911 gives -1.7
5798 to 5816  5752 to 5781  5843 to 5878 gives -0.2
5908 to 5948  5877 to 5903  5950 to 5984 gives -1.7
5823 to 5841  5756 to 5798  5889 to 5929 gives -1.2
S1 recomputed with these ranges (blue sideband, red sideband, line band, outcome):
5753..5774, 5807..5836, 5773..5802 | 0.17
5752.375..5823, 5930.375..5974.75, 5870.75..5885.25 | -0.48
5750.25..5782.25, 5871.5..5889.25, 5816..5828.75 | -0.22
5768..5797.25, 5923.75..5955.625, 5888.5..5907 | 2.52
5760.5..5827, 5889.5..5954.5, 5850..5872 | -0.70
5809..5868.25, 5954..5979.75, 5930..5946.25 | -0.27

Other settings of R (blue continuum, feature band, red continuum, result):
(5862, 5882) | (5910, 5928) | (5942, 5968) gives 0.1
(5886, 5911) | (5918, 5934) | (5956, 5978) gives -2.1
